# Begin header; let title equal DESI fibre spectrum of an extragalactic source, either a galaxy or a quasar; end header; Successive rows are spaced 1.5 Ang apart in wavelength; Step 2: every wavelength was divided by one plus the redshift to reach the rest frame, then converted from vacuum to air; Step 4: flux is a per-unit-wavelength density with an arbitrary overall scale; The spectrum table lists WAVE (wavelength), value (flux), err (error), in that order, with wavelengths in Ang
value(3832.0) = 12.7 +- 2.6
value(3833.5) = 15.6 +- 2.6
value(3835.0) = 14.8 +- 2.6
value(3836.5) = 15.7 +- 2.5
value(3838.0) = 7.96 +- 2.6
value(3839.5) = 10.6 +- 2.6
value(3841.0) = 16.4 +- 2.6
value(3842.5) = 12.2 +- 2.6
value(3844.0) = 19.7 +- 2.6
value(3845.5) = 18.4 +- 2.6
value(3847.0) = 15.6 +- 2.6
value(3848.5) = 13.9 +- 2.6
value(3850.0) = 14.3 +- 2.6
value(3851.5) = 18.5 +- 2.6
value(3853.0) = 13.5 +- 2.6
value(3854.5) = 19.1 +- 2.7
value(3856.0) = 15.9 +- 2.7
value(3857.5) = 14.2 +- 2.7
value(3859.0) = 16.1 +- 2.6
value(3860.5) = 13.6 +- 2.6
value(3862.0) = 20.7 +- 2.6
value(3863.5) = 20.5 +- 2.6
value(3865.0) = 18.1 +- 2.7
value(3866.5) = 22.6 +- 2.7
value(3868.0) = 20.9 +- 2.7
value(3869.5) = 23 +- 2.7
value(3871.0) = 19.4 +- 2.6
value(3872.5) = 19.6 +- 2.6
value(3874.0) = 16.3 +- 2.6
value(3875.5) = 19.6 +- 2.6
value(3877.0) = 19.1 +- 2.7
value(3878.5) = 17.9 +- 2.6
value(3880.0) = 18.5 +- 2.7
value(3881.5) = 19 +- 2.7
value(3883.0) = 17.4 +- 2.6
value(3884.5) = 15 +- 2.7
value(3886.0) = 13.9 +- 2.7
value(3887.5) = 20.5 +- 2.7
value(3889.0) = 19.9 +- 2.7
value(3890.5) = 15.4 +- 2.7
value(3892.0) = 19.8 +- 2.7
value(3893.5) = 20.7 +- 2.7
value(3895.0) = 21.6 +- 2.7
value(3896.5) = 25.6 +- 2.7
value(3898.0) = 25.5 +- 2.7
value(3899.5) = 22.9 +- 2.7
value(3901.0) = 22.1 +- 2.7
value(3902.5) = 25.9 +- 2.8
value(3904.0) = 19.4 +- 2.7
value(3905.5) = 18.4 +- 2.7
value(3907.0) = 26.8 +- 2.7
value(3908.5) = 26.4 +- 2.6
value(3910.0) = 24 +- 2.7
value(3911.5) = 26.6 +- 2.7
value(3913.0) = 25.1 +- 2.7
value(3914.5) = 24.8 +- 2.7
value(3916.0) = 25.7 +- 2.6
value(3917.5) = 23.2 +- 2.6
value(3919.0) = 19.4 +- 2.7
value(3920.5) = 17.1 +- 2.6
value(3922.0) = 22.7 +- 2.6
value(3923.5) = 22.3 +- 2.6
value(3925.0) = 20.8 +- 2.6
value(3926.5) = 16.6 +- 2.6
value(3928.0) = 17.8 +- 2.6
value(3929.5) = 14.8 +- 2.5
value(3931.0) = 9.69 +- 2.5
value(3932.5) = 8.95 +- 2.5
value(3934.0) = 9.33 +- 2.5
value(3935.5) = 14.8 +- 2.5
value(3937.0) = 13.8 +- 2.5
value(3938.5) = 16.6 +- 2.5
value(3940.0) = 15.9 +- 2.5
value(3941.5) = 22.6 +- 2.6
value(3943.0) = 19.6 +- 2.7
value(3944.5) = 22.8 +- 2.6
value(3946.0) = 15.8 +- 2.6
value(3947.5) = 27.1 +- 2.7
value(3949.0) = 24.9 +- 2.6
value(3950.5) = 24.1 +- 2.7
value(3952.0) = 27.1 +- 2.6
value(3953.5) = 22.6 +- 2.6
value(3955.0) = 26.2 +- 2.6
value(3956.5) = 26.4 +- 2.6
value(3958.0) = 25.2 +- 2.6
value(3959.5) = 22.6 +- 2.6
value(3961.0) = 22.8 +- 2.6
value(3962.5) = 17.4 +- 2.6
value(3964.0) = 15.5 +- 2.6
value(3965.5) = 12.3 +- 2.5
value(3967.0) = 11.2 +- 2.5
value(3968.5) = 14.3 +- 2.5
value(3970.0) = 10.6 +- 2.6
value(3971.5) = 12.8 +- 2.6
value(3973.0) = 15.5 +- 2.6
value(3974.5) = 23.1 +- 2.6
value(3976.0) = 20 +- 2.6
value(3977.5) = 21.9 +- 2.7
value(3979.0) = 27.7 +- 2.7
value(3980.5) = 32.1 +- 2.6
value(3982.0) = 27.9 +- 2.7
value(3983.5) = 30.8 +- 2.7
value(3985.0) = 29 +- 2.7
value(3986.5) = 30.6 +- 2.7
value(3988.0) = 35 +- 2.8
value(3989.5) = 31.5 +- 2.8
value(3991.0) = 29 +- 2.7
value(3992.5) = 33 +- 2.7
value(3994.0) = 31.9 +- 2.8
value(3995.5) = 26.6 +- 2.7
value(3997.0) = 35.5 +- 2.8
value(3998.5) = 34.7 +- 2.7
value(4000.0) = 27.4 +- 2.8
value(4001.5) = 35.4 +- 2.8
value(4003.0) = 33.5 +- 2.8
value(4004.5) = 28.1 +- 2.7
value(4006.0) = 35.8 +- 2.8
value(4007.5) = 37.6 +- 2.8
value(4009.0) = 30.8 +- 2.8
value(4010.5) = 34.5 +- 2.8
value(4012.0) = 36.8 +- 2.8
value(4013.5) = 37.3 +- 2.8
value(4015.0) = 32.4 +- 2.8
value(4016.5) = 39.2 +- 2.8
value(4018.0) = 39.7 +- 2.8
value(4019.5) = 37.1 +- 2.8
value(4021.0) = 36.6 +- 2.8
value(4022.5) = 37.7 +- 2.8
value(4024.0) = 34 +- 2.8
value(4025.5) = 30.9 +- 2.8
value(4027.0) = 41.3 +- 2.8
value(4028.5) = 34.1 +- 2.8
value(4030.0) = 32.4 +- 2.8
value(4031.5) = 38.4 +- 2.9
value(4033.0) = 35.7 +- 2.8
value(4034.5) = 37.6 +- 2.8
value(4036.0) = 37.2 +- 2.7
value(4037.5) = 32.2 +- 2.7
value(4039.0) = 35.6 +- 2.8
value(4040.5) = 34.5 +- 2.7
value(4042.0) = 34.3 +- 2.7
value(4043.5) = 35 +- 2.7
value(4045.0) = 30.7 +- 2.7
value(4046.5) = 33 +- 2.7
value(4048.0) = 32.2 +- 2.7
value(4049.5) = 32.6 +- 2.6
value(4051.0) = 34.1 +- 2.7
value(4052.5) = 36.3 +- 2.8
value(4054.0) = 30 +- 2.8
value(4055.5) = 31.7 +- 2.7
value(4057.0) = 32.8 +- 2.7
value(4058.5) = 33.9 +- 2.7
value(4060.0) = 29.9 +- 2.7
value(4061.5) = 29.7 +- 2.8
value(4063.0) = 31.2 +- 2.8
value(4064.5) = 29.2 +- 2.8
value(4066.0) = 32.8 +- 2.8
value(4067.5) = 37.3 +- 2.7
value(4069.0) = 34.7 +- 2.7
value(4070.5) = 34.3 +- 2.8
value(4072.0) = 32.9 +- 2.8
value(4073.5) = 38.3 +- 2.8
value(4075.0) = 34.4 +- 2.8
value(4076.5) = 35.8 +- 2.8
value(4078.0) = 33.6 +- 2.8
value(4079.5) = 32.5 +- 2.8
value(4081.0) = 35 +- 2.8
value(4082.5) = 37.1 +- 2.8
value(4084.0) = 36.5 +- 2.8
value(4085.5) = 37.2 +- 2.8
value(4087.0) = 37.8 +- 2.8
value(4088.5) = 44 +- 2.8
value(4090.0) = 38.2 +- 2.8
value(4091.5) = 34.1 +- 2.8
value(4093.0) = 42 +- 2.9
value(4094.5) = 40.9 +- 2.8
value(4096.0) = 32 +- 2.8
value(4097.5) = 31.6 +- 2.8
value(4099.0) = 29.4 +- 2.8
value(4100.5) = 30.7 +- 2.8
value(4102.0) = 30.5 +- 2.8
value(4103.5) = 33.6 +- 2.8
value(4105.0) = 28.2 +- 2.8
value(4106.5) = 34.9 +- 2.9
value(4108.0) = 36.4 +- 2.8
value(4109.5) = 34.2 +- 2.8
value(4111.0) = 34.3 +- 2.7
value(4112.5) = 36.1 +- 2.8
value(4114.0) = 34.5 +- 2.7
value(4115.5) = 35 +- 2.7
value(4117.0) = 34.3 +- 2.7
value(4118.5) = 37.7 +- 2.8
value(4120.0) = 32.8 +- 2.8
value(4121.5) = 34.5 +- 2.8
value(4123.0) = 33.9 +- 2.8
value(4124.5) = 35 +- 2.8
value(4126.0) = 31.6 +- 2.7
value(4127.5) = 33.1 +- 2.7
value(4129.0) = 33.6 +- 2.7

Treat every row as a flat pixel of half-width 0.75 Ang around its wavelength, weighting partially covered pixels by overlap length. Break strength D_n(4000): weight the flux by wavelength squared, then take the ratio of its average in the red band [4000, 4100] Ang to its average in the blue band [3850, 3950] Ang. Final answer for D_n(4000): 1.92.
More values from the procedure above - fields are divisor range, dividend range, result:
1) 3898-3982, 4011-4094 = 1.82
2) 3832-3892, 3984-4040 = 2.17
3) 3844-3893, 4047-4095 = 2.15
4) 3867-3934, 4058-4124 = 1.89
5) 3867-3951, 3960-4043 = 1.58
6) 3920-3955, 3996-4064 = 1.91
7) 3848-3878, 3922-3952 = 1.05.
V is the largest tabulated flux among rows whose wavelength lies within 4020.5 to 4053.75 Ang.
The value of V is 41.3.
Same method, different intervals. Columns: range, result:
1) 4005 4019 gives 39.7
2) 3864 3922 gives 26.8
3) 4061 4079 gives 38.3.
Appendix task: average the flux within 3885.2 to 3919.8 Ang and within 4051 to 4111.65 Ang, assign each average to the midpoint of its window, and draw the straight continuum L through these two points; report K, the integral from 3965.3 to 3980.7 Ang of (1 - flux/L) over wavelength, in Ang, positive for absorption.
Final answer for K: 5.15 Ang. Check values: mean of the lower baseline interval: 22.3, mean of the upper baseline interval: 34.2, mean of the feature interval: 18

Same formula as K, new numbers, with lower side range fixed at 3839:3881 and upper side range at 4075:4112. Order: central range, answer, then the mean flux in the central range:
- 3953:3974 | 5.8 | 18.2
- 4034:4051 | -1.6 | 34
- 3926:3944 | 6.2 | 15.1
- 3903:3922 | -1.5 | 23.1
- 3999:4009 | -1.6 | 32.8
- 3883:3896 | 0.9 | 18.4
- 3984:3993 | -1.4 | 31.3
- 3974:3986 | -0.1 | 26.7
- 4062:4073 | -0.1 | 33.2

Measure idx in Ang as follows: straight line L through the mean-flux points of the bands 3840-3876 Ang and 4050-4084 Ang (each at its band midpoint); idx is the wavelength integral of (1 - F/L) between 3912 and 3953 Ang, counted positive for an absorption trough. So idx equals 6.6 Ang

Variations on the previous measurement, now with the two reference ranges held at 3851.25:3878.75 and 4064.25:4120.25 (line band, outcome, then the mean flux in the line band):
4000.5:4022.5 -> -4.8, 35.3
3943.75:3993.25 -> 5.1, 23.3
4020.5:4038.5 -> -3.2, 35.7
